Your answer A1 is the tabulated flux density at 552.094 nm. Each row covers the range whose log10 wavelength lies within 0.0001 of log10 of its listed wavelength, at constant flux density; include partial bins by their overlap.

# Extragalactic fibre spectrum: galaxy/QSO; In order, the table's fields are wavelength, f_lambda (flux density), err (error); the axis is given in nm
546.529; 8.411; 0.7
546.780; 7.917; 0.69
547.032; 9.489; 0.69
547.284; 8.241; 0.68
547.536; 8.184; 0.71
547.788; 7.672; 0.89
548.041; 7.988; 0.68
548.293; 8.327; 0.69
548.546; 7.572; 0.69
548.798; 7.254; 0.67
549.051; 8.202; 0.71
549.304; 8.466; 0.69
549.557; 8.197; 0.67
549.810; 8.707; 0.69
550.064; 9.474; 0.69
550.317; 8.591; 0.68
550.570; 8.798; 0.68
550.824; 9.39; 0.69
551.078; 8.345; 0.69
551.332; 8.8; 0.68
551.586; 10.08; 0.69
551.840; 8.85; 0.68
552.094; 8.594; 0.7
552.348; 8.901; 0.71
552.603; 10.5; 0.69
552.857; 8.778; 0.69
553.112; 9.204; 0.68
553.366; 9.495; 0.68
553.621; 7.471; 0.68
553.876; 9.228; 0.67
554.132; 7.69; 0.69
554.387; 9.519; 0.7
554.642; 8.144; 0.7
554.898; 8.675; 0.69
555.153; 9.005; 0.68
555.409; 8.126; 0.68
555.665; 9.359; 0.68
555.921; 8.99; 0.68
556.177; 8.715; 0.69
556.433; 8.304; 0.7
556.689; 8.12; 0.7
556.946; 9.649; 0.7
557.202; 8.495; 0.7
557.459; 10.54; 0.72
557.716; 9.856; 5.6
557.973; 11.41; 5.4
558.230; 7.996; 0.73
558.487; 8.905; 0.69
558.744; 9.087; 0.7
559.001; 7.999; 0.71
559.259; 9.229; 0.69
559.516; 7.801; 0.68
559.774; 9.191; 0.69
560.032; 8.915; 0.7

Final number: 8.594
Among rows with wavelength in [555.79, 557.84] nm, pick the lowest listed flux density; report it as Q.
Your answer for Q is 8.12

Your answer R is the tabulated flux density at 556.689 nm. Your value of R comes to 8.12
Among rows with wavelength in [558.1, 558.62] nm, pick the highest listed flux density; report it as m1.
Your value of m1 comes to 8.905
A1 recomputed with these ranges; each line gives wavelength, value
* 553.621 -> 7.471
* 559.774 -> 9.191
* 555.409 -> 8.126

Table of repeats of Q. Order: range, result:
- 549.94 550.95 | 8.591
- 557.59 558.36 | 7.996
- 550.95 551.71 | 8.345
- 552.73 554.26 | 7.471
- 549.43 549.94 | 8.197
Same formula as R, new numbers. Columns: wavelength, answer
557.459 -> 10.54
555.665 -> 9.359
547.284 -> 8.241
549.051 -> 8.202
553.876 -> 9.228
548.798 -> 7.254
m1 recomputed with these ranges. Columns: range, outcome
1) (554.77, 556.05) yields 9.359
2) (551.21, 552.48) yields 10.08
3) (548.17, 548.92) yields 8.327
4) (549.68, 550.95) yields 9.474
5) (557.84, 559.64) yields 11.41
